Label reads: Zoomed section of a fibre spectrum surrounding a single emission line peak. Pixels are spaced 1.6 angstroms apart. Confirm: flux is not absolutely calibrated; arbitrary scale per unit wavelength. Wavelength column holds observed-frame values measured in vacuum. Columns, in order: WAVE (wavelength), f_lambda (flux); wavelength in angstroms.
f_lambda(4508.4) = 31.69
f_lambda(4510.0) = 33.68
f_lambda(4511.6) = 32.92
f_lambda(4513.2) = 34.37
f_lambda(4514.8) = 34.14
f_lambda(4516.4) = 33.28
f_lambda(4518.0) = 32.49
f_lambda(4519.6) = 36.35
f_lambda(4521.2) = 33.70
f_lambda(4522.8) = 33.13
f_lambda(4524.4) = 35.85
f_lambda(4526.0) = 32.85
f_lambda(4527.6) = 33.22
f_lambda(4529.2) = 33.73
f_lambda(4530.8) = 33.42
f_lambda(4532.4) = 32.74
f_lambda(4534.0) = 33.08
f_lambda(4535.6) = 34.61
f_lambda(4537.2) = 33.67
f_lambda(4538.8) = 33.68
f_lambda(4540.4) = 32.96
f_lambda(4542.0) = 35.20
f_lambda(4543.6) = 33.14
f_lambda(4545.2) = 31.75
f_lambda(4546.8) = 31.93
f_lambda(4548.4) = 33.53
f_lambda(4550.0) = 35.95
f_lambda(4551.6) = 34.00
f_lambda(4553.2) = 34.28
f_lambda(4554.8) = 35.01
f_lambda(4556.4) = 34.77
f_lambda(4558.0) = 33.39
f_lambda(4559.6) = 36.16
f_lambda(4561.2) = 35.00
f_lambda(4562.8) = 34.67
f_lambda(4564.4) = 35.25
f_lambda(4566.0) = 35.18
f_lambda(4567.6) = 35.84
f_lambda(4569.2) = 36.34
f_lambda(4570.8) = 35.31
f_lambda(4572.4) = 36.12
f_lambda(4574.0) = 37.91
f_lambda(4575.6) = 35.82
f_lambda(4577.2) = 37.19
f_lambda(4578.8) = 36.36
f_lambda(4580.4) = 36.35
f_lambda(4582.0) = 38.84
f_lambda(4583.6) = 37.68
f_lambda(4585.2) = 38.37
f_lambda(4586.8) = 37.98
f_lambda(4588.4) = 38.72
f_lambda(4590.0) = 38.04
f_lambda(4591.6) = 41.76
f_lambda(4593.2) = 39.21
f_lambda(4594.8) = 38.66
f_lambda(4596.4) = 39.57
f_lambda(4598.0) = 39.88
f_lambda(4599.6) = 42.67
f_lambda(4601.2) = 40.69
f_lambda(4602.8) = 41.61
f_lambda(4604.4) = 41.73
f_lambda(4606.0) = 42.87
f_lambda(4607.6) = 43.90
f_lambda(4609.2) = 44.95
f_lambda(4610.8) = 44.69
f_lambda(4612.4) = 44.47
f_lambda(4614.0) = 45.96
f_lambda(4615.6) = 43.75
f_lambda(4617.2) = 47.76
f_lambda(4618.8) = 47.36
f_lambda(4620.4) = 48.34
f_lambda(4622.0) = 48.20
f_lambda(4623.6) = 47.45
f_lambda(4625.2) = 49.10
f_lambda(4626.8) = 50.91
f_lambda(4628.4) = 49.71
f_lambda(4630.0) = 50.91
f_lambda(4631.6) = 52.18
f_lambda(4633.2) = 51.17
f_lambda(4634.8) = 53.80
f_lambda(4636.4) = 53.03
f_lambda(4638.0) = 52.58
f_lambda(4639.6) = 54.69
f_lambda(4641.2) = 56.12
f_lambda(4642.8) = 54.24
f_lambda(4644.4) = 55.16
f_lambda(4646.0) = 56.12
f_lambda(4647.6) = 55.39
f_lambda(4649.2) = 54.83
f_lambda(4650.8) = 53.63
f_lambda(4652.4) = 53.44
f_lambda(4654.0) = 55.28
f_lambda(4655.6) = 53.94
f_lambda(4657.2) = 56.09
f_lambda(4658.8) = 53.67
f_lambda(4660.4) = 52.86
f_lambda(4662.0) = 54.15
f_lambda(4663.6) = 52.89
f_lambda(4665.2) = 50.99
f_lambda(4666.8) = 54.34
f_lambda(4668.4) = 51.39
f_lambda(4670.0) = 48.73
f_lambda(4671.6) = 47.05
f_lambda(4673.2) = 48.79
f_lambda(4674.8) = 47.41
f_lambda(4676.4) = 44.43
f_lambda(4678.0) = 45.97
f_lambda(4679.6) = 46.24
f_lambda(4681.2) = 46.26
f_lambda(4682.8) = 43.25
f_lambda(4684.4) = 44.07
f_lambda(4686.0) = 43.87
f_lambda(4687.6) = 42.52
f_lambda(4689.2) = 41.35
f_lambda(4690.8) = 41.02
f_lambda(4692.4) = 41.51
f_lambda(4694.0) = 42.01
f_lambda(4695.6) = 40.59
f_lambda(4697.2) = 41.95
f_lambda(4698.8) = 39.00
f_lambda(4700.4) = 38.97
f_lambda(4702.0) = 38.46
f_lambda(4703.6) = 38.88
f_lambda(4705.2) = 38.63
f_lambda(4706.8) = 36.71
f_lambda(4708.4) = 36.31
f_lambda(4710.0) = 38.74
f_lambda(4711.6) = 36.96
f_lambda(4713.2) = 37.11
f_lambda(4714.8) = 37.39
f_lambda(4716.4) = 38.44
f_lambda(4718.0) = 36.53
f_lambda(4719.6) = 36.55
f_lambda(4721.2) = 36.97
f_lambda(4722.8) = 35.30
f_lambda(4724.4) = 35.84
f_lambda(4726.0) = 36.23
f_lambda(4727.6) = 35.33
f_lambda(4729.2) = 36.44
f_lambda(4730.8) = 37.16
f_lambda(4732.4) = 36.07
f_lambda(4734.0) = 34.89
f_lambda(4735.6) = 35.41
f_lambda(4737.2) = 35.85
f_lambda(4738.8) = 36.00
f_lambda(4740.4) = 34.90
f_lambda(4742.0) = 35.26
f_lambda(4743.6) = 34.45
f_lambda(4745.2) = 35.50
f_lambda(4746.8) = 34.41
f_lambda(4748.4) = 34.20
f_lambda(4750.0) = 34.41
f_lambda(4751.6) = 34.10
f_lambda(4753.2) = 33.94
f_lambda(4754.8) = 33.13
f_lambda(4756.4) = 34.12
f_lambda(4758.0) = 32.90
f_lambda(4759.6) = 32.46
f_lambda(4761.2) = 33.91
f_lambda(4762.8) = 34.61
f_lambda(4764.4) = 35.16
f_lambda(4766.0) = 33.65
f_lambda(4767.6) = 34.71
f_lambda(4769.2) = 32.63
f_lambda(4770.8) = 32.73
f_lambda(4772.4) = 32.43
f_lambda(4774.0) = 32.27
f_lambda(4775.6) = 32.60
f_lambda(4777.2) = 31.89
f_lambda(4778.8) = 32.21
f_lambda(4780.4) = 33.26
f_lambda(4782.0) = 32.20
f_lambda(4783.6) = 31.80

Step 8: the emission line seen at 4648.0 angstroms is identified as C IV 1549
